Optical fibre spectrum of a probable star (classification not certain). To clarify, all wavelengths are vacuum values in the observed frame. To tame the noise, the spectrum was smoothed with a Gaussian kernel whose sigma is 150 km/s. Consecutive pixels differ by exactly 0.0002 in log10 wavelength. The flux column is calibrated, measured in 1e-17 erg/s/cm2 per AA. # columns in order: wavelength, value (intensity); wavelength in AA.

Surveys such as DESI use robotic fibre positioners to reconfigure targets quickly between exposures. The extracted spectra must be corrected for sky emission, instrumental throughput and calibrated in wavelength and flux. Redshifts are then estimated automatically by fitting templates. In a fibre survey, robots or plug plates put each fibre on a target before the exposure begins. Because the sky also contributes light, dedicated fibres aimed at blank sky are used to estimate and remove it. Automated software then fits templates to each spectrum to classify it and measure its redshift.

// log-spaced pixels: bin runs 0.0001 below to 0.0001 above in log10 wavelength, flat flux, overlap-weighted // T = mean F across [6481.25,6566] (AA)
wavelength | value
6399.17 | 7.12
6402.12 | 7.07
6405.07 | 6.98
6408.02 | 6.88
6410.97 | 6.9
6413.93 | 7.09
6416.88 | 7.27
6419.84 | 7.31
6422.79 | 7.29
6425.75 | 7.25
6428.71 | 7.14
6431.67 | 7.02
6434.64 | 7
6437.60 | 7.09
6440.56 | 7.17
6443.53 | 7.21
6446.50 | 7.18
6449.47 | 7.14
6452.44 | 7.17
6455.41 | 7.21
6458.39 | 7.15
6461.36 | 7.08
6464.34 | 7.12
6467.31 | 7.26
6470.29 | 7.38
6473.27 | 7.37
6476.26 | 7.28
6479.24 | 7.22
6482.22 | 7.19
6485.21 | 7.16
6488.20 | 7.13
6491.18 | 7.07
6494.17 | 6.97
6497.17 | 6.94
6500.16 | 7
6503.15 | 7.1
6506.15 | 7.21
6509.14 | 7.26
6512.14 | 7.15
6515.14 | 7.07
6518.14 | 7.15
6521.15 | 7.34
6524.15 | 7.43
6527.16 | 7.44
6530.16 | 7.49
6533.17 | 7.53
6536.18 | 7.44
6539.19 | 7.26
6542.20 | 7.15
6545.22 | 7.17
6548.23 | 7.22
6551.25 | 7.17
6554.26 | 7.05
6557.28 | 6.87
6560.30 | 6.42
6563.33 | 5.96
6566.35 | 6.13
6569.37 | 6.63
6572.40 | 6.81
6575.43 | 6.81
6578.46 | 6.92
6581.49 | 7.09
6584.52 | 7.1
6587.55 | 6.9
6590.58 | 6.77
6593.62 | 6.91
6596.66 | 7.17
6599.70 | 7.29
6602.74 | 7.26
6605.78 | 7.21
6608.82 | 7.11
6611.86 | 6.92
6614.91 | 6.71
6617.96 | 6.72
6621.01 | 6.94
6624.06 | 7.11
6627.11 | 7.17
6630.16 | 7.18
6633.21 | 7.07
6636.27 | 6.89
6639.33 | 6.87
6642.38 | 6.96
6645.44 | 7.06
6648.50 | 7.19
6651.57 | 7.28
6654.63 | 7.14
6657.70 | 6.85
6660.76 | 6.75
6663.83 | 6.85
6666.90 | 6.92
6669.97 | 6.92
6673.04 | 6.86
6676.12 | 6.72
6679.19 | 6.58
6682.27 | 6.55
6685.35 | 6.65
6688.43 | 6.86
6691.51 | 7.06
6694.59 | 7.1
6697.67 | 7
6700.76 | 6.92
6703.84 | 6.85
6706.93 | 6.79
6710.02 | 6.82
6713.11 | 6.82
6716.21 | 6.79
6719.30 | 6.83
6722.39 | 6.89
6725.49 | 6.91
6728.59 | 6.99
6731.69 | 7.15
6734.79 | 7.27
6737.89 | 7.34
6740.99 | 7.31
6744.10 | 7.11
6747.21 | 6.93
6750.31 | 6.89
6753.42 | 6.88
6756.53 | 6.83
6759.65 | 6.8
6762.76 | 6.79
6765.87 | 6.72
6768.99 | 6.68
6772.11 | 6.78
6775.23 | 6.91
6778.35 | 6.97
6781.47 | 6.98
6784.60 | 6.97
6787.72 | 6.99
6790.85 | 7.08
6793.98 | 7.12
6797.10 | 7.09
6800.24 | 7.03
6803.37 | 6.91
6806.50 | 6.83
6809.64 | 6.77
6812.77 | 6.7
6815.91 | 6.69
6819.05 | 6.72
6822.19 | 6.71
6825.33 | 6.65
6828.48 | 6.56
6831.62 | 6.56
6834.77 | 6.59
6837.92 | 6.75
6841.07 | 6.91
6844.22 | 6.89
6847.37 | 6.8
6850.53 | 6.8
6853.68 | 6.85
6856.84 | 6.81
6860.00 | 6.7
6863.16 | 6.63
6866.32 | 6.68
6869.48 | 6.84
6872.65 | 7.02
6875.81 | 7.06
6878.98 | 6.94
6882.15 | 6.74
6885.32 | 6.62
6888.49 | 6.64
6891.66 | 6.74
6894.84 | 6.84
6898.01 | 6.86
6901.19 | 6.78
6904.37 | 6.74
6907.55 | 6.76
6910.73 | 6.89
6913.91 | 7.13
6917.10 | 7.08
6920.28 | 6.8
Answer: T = 7.1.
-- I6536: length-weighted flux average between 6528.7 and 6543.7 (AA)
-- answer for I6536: 7.37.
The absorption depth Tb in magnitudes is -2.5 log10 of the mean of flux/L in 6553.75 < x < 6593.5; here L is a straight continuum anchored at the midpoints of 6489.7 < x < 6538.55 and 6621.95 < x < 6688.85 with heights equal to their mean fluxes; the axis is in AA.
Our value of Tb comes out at 0.06 mag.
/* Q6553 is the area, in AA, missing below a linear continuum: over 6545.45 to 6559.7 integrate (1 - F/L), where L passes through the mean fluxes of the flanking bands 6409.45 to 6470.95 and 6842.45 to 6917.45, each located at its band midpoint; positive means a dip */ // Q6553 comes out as 0.1 AA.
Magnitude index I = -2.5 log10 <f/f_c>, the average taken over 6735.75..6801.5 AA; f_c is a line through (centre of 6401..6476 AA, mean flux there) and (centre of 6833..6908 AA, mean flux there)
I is -0.01 mag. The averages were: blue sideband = 7.15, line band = 6.96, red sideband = 6.79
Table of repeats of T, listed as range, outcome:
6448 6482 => 7.22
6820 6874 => 6.75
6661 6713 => 6.84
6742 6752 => 6.99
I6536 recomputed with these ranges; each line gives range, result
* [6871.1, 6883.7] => 6.94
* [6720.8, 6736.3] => 7.04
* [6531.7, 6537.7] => 7.48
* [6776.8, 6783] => 6.98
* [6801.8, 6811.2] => 6.84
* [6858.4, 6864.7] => 6.66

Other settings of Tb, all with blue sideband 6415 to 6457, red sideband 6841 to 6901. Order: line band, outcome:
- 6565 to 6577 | 0.07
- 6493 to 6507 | 0.01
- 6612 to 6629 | 0.01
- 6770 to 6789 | -0.01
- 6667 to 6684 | 0.04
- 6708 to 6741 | -0.01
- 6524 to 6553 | -0.04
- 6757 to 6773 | 0.02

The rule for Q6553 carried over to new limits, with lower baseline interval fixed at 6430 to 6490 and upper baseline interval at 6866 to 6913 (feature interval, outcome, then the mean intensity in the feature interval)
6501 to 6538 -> -0.9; 7.3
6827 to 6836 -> 0.4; 6.57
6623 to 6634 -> -0.2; 7.14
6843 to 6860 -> 0.1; 6.82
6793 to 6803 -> -0.2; 7.06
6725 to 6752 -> -0.6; 7.11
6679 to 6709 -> 0.6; 6.85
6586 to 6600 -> 0.2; 6.98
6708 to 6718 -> 0.2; 6.81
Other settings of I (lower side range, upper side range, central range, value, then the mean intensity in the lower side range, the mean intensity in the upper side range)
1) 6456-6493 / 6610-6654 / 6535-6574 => 0.038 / 7.2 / 7.01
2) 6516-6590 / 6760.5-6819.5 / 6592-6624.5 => -0.006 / 7.02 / 6.88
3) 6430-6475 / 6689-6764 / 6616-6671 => 0.005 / 7.17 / 6.96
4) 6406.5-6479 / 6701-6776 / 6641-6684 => 0.013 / 7.17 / 6.92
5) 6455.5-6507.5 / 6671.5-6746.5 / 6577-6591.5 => 0.013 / 7.16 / 6.92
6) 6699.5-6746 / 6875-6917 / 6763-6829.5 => 0.011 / 6.99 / 6.83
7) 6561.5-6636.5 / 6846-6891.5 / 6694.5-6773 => -0.012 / 6.91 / 6.79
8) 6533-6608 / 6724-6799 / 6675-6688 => 0.053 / 6.96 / 6.98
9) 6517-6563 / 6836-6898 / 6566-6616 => 0.026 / 7.18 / 6.8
